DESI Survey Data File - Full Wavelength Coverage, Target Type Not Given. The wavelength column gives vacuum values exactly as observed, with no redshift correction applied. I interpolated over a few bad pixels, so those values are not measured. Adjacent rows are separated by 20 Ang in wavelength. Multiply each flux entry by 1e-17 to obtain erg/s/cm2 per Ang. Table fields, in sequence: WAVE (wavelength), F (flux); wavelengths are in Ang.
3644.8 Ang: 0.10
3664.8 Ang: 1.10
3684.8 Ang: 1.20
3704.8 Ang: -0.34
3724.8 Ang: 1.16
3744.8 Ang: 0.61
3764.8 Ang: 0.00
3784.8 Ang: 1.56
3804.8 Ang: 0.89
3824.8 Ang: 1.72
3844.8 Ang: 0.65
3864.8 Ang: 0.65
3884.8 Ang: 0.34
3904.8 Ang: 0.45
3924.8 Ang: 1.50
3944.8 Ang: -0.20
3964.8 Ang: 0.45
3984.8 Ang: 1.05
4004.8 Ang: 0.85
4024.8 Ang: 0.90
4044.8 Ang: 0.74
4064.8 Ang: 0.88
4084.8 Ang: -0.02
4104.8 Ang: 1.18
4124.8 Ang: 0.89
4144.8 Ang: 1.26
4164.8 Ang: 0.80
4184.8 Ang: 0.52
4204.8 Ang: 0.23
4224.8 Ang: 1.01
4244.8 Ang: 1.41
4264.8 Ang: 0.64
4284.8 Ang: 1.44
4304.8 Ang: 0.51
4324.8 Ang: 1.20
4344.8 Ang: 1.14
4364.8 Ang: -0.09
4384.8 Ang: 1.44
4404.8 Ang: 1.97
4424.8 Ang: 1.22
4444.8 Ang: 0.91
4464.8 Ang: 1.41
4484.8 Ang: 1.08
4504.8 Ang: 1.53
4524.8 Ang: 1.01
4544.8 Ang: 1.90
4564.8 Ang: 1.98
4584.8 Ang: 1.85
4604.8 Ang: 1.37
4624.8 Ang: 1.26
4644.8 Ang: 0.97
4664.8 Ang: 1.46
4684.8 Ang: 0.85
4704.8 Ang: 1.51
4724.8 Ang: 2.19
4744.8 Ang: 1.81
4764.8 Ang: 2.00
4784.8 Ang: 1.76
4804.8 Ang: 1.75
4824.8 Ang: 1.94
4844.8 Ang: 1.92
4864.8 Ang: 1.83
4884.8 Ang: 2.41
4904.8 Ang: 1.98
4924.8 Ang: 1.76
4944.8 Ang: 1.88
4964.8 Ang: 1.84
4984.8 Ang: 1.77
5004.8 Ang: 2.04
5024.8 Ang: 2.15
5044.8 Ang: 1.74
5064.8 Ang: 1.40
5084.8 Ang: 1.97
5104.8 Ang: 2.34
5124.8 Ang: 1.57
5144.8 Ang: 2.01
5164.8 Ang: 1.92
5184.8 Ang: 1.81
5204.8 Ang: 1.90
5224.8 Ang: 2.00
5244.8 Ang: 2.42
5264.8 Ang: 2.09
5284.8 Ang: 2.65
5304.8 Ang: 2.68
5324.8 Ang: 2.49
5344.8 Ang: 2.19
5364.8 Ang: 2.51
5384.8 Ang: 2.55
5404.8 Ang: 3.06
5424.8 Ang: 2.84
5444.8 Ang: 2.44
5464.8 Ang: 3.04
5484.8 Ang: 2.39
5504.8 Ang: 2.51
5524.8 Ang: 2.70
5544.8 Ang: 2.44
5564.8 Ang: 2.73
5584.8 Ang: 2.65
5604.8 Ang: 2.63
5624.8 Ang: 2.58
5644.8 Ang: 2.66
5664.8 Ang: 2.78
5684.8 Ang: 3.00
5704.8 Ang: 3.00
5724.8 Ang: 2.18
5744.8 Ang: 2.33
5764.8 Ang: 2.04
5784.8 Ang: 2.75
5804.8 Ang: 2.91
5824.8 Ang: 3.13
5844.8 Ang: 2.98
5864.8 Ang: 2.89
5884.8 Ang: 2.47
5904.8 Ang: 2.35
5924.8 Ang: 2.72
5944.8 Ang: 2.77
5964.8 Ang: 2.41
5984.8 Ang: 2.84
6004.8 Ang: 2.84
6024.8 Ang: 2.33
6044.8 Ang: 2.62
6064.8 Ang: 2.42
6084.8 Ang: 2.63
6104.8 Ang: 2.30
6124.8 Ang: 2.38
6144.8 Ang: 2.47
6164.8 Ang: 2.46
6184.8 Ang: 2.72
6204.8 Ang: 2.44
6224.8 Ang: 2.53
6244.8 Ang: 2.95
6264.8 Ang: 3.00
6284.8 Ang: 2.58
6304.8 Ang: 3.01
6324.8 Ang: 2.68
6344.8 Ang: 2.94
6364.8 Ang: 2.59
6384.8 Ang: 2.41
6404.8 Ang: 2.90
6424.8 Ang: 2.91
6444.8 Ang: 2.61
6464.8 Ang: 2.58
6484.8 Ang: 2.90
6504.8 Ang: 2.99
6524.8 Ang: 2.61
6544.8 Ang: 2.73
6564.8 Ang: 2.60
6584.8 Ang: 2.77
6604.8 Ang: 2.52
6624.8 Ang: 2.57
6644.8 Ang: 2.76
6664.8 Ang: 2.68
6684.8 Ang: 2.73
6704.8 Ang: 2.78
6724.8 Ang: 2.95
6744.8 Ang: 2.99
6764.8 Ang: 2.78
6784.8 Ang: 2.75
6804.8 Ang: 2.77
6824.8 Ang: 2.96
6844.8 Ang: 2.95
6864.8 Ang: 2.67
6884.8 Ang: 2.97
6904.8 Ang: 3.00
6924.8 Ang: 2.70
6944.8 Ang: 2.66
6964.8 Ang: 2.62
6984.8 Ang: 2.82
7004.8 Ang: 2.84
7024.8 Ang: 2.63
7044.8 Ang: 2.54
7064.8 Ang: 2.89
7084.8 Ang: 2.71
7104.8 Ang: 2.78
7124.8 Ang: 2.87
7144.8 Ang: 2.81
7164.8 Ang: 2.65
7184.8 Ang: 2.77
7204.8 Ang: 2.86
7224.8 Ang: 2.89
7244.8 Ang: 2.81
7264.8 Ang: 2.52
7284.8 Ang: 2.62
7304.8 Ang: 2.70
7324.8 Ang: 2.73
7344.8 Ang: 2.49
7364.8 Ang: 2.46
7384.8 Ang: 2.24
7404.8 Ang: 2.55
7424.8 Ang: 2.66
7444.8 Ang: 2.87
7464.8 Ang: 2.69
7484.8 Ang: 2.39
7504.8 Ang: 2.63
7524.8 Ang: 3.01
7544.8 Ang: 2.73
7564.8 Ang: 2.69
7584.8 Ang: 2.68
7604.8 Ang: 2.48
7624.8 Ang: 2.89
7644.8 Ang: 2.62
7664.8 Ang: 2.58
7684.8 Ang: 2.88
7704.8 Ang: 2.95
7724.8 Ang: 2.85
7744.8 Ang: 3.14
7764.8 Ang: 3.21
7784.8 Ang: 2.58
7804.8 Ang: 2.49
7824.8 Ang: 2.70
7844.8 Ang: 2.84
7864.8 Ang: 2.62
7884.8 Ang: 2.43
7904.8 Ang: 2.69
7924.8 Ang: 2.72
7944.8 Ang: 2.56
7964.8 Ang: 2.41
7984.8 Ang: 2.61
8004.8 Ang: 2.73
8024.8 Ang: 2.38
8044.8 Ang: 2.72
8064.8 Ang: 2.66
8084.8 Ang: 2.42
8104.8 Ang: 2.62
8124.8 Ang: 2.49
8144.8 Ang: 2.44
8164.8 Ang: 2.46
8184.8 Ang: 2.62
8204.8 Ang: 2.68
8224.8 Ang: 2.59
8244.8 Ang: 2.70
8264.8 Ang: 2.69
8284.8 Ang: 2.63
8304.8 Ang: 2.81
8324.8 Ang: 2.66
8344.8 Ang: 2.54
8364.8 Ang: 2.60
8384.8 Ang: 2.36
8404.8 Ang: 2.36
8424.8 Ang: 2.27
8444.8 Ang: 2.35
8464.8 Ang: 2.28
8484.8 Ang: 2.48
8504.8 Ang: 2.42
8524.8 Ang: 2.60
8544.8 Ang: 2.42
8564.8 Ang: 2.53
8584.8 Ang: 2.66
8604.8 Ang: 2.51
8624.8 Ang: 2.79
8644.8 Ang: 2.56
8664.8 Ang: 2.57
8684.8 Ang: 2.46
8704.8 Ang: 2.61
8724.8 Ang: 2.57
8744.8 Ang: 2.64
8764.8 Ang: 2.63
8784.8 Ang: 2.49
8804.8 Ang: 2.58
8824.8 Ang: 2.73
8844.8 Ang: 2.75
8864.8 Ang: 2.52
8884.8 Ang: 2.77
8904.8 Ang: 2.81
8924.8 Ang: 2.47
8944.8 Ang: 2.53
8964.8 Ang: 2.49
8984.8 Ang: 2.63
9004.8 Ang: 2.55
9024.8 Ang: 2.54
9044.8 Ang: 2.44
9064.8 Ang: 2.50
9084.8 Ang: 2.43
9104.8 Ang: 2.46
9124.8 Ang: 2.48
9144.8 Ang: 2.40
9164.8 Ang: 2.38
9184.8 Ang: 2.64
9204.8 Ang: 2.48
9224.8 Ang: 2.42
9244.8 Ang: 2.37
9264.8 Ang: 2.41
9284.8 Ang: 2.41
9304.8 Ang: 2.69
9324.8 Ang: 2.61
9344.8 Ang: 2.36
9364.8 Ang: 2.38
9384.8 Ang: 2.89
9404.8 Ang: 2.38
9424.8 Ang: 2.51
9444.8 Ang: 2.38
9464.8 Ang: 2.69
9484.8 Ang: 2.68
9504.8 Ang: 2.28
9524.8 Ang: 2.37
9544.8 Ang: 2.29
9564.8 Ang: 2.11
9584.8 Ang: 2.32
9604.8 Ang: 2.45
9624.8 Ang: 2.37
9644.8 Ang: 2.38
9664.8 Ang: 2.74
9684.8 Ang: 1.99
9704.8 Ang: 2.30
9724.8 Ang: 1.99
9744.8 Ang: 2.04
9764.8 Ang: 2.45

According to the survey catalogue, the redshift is 0.180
